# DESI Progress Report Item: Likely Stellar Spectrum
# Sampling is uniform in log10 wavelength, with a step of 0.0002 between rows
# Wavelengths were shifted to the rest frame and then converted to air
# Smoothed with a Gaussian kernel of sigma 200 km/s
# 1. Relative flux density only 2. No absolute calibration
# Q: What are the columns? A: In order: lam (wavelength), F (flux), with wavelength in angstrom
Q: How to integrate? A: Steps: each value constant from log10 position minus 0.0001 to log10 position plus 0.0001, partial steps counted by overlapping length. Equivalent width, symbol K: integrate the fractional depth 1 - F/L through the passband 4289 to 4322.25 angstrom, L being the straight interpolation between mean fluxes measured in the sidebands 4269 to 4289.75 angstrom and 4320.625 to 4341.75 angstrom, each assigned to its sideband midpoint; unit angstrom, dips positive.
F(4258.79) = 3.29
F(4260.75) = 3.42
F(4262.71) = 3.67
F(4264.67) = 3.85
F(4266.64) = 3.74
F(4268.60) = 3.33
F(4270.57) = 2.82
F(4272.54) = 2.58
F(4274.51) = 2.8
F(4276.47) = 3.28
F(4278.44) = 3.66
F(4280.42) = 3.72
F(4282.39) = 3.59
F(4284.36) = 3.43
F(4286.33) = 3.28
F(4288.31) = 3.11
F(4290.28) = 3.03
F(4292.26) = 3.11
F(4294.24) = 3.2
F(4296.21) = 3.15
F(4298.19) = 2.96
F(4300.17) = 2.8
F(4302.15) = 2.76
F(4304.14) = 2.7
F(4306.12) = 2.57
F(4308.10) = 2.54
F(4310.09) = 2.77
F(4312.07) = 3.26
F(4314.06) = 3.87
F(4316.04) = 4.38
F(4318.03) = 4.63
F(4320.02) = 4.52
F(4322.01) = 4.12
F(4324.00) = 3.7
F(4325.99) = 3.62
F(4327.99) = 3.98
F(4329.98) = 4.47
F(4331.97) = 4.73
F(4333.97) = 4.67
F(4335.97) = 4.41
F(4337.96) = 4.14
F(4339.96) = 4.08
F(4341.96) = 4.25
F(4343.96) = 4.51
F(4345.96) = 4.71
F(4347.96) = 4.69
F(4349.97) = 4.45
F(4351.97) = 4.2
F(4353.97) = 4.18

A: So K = 3.9 angstrom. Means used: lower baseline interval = 3.23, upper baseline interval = 4.2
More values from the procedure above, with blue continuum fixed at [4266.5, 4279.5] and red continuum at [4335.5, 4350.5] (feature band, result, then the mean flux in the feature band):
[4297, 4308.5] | 2.9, 2.74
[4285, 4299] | 1.4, 3.13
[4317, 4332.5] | -0.5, 4.21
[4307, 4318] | 1.1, 3.47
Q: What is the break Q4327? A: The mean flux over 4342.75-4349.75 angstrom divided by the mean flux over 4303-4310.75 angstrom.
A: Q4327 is 1.7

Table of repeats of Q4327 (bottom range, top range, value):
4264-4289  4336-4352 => 1.32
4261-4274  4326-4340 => 1.30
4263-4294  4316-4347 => 1.31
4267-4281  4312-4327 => 1.28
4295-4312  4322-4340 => 1.49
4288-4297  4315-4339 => 1.37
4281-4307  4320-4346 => 1.39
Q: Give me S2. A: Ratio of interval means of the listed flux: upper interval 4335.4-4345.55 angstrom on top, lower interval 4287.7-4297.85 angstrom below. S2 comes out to 1.4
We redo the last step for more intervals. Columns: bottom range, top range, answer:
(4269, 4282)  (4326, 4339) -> 1.37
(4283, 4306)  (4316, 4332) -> 1.38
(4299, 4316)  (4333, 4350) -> 1.48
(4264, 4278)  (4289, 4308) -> 0.91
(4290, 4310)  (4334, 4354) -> 1.53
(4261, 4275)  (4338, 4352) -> 1.34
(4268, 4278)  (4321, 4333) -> 1.37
